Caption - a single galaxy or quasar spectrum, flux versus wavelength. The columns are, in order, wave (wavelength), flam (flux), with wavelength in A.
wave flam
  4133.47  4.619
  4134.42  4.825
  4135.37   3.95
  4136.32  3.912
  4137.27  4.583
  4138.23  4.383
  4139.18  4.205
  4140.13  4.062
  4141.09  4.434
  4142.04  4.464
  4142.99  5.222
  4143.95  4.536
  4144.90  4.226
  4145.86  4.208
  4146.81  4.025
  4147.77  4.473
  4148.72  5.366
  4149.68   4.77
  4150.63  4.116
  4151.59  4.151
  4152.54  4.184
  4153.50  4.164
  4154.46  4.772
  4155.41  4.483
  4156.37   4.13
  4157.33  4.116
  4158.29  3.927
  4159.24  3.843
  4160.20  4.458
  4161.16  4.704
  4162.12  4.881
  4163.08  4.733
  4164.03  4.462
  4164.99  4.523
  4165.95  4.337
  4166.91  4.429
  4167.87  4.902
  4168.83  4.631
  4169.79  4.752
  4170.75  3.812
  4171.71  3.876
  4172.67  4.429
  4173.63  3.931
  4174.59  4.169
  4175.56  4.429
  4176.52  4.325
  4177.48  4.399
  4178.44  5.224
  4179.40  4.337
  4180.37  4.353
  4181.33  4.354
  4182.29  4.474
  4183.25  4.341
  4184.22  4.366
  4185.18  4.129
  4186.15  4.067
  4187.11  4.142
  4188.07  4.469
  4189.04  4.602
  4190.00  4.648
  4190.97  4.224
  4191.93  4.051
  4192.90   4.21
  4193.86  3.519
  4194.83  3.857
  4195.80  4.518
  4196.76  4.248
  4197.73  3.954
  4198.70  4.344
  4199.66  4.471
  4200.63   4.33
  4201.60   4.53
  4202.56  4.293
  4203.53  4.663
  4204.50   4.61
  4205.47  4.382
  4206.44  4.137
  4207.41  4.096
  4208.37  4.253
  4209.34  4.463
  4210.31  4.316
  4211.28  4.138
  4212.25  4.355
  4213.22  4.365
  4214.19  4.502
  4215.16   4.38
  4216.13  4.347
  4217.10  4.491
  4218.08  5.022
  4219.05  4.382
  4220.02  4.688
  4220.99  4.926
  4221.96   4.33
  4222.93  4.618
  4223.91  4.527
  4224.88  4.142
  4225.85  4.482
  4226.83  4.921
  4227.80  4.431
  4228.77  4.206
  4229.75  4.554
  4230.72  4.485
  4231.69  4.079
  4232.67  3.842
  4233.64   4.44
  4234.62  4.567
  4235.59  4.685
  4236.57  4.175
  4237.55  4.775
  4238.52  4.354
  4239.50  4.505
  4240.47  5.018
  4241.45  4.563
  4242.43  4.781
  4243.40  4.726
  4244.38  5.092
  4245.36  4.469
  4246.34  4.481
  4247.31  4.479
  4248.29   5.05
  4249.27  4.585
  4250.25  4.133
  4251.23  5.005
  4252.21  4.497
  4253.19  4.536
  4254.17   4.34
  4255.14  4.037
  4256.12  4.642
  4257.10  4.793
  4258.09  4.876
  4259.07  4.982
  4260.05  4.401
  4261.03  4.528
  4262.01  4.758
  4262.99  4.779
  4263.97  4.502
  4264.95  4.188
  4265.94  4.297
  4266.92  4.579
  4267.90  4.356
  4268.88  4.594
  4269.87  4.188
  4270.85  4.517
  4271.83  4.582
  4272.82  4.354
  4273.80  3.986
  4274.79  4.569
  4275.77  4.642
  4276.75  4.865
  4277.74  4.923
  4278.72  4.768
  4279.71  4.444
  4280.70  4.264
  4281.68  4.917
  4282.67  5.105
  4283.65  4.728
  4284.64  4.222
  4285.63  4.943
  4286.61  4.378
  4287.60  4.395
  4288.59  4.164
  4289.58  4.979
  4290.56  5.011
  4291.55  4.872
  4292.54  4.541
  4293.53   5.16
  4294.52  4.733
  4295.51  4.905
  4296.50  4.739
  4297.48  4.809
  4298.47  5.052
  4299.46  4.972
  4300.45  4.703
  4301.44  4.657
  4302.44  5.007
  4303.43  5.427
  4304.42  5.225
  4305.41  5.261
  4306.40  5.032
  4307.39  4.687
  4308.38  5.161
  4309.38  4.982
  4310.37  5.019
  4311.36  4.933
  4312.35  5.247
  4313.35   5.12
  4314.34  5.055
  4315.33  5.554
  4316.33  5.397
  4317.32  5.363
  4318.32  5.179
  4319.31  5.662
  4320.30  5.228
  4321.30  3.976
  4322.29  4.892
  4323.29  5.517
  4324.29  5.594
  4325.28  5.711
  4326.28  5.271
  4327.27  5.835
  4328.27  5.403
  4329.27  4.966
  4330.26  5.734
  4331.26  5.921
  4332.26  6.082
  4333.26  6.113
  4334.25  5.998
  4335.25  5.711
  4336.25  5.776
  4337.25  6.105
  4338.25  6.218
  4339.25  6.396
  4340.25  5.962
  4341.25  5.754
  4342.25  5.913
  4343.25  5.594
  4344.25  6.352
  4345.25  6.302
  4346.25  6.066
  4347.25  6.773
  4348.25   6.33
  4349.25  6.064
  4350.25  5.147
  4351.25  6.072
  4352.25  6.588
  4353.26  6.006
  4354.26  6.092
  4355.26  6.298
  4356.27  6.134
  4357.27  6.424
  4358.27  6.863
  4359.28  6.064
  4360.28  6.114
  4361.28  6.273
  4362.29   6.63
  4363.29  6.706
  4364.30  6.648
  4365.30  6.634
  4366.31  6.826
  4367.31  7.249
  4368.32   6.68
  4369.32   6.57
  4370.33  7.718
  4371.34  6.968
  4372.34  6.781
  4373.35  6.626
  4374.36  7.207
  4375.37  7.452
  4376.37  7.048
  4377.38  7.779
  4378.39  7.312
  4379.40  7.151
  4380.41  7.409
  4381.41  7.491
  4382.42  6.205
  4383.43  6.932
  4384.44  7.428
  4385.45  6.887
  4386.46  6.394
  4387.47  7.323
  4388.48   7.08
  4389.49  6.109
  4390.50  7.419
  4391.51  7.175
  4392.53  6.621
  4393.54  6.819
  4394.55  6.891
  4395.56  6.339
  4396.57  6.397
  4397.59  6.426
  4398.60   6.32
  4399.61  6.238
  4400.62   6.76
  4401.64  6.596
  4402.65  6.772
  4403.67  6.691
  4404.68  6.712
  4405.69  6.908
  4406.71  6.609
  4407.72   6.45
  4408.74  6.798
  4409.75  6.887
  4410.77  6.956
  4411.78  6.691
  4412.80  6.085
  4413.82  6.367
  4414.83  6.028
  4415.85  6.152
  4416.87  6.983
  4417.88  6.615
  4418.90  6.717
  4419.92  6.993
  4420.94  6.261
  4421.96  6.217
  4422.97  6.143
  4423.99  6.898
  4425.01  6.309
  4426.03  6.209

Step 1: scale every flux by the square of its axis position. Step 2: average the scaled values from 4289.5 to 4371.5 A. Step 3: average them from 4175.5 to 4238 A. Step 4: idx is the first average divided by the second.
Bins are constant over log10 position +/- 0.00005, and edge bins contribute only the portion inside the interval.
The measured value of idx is 1.38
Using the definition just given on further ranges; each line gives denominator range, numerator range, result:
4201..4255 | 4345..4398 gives 1.59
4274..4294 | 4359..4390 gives 1.54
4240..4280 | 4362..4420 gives 1.58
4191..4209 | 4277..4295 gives 1.15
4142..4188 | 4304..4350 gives 1.37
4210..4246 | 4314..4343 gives 1.30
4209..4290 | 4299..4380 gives 1.37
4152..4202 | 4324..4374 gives 1.55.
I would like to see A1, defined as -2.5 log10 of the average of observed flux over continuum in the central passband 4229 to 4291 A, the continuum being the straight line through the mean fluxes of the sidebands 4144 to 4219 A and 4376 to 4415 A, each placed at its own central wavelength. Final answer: 0.15 mag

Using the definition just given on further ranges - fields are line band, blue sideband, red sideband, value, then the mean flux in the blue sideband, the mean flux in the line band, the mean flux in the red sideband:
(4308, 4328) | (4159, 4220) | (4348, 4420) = 0.129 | 4.37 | 5.24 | 6.68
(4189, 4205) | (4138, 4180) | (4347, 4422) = 0.120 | 4.41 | 4.29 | 6.67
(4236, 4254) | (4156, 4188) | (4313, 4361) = 0.088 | 4.37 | 4.62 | 5.81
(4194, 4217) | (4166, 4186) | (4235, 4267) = 0.035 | 4.38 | 4.32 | 4.59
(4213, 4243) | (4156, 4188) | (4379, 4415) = 0.103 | 4.37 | 4.5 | 6.74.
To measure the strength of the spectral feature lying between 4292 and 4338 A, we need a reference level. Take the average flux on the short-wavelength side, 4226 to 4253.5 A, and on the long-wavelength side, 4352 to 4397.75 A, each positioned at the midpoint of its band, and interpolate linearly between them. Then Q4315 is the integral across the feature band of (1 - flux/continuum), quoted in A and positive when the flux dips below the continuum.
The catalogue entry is 4.3 A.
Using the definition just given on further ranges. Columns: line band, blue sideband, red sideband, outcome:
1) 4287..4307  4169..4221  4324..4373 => 2.51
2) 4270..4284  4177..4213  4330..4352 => 1.79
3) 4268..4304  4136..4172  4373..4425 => 6.21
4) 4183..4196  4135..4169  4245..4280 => 0.70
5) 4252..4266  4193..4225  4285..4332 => 0.51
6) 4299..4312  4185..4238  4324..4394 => 1.57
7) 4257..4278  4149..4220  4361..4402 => 3.36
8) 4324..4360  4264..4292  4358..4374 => 0.77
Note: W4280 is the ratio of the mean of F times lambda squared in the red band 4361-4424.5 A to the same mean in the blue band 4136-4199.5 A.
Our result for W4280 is 1.7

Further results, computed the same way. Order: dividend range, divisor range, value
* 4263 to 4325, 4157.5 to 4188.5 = 1.17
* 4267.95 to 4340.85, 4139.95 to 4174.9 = 1.24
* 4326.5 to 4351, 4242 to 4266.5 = 1.34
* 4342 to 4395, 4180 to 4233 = 1.65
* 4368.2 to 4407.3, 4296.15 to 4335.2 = 1.35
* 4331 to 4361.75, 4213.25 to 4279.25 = 1.41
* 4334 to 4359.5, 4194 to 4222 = 1.49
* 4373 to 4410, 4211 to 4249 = 1.63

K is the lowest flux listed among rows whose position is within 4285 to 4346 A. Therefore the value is 3.976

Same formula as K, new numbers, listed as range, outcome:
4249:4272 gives 4.037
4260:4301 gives 3.986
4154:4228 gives 3.519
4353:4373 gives 6.006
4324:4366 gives 4.966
